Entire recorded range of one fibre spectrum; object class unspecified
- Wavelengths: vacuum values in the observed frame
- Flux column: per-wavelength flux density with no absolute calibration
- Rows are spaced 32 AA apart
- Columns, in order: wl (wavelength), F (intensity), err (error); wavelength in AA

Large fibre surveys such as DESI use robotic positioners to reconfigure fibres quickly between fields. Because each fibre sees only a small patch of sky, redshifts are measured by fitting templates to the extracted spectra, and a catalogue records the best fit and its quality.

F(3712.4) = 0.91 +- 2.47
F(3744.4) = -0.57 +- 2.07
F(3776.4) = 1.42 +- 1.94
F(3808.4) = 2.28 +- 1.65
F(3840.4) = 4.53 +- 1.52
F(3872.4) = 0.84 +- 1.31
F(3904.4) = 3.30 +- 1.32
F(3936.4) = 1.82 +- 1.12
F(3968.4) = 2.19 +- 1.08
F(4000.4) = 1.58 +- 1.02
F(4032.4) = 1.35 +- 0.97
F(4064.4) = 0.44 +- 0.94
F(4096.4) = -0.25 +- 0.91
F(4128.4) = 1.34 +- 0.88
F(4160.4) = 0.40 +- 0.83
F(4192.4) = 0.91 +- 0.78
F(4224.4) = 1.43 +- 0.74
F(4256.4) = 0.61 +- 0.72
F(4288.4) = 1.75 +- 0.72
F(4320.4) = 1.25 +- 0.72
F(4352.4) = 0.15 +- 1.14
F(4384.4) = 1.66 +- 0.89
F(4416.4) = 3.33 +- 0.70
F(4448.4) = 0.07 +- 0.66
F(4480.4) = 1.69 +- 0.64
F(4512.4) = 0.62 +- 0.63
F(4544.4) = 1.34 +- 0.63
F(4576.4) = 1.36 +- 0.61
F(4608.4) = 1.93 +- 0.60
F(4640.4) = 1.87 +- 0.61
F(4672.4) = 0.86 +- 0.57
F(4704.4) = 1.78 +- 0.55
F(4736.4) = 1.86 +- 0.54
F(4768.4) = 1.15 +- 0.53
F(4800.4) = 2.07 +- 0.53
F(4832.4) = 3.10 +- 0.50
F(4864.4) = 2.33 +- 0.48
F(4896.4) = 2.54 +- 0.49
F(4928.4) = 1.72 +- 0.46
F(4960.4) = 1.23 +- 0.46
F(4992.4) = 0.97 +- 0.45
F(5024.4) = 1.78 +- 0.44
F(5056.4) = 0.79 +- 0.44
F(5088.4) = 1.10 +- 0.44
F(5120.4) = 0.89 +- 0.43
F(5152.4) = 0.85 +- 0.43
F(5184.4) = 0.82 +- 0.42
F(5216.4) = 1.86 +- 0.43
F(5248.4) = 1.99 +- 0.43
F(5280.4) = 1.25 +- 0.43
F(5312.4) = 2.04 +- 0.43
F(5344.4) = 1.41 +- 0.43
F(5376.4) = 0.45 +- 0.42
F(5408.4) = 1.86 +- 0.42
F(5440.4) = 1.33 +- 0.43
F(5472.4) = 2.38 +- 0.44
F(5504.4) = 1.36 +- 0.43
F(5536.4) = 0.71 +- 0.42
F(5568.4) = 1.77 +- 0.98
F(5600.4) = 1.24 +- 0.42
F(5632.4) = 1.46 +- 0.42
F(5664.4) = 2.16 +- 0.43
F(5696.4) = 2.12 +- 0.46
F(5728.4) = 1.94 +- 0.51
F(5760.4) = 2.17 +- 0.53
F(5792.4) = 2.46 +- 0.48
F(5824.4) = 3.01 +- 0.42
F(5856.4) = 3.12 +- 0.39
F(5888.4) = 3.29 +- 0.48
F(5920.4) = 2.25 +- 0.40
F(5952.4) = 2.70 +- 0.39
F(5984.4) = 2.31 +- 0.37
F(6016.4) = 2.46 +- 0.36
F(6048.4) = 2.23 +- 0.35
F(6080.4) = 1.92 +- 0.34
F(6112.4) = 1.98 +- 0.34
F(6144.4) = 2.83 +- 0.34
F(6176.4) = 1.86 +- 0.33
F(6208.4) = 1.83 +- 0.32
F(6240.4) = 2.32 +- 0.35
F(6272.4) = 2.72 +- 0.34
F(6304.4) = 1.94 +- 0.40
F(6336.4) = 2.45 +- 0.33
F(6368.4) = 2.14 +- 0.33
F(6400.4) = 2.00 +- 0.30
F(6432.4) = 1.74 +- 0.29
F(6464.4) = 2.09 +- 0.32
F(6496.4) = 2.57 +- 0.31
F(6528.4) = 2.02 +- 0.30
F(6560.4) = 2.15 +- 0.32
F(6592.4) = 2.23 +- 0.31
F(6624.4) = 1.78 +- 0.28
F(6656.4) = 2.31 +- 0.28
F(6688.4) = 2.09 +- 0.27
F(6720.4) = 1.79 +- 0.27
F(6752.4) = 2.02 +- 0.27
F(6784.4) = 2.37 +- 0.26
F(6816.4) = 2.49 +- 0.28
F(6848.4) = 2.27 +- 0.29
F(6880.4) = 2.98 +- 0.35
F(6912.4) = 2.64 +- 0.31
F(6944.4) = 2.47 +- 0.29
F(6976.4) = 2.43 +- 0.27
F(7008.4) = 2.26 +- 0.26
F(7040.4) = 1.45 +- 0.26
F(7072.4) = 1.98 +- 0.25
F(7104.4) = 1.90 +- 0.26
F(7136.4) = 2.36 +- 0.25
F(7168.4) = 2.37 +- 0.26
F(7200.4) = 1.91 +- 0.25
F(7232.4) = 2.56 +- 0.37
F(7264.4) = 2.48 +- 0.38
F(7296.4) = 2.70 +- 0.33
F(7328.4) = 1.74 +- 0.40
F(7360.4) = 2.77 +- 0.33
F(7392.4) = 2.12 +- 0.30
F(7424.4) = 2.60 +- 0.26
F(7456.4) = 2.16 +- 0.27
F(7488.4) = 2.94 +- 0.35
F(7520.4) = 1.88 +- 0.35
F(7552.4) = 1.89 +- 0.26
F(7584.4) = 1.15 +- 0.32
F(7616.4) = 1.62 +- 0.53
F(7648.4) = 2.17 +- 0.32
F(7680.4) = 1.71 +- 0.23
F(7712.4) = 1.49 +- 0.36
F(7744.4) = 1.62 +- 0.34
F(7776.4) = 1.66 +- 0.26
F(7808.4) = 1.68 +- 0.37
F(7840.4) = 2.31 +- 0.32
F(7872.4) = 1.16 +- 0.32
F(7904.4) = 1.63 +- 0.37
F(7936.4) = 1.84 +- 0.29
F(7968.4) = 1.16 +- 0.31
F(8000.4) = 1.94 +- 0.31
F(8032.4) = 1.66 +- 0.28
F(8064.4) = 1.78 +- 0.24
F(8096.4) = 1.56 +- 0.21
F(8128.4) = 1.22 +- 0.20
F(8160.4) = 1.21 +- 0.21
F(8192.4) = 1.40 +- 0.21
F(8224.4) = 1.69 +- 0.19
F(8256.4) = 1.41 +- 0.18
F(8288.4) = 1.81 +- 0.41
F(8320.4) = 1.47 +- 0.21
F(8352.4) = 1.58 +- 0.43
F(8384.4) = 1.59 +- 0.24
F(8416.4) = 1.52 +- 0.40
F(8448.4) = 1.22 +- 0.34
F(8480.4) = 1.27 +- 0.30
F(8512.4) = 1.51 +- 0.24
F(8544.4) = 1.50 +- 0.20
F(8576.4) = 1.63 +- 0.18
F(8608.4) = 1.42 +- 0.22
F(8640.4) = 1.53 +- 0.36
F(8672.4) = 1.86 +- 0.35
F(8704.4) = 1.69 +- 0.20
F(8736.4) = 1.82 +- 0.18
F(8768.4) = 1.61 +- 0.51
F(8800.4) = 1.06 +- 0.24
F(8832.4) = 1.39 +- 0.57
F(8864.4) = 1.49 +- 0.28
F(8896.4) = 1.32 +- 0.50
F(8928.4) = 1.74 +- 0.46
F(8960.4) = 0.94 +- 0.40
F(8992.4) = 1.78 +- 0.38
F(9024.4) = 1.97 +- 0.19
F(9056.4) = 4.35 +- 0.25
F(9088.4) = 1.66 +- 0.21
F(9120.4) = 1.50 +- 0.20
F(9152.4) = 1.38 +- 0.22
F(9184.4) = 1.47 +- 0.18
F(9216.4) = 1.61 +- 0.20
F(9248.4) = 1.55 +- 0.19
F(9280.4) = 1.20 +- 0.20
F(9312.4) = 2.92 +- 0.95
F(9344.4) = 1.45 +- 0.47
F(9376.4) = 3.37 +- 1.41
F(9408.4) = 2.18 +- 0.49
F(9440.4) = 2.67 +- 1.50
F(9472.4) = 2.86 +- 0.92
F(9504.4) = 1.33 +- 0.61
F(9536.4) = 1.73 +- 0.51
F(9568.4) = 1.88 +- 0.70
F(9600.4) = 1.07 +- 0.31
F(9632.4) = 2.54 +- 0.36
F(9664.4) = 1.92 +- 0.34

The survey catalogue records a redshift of 1.43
